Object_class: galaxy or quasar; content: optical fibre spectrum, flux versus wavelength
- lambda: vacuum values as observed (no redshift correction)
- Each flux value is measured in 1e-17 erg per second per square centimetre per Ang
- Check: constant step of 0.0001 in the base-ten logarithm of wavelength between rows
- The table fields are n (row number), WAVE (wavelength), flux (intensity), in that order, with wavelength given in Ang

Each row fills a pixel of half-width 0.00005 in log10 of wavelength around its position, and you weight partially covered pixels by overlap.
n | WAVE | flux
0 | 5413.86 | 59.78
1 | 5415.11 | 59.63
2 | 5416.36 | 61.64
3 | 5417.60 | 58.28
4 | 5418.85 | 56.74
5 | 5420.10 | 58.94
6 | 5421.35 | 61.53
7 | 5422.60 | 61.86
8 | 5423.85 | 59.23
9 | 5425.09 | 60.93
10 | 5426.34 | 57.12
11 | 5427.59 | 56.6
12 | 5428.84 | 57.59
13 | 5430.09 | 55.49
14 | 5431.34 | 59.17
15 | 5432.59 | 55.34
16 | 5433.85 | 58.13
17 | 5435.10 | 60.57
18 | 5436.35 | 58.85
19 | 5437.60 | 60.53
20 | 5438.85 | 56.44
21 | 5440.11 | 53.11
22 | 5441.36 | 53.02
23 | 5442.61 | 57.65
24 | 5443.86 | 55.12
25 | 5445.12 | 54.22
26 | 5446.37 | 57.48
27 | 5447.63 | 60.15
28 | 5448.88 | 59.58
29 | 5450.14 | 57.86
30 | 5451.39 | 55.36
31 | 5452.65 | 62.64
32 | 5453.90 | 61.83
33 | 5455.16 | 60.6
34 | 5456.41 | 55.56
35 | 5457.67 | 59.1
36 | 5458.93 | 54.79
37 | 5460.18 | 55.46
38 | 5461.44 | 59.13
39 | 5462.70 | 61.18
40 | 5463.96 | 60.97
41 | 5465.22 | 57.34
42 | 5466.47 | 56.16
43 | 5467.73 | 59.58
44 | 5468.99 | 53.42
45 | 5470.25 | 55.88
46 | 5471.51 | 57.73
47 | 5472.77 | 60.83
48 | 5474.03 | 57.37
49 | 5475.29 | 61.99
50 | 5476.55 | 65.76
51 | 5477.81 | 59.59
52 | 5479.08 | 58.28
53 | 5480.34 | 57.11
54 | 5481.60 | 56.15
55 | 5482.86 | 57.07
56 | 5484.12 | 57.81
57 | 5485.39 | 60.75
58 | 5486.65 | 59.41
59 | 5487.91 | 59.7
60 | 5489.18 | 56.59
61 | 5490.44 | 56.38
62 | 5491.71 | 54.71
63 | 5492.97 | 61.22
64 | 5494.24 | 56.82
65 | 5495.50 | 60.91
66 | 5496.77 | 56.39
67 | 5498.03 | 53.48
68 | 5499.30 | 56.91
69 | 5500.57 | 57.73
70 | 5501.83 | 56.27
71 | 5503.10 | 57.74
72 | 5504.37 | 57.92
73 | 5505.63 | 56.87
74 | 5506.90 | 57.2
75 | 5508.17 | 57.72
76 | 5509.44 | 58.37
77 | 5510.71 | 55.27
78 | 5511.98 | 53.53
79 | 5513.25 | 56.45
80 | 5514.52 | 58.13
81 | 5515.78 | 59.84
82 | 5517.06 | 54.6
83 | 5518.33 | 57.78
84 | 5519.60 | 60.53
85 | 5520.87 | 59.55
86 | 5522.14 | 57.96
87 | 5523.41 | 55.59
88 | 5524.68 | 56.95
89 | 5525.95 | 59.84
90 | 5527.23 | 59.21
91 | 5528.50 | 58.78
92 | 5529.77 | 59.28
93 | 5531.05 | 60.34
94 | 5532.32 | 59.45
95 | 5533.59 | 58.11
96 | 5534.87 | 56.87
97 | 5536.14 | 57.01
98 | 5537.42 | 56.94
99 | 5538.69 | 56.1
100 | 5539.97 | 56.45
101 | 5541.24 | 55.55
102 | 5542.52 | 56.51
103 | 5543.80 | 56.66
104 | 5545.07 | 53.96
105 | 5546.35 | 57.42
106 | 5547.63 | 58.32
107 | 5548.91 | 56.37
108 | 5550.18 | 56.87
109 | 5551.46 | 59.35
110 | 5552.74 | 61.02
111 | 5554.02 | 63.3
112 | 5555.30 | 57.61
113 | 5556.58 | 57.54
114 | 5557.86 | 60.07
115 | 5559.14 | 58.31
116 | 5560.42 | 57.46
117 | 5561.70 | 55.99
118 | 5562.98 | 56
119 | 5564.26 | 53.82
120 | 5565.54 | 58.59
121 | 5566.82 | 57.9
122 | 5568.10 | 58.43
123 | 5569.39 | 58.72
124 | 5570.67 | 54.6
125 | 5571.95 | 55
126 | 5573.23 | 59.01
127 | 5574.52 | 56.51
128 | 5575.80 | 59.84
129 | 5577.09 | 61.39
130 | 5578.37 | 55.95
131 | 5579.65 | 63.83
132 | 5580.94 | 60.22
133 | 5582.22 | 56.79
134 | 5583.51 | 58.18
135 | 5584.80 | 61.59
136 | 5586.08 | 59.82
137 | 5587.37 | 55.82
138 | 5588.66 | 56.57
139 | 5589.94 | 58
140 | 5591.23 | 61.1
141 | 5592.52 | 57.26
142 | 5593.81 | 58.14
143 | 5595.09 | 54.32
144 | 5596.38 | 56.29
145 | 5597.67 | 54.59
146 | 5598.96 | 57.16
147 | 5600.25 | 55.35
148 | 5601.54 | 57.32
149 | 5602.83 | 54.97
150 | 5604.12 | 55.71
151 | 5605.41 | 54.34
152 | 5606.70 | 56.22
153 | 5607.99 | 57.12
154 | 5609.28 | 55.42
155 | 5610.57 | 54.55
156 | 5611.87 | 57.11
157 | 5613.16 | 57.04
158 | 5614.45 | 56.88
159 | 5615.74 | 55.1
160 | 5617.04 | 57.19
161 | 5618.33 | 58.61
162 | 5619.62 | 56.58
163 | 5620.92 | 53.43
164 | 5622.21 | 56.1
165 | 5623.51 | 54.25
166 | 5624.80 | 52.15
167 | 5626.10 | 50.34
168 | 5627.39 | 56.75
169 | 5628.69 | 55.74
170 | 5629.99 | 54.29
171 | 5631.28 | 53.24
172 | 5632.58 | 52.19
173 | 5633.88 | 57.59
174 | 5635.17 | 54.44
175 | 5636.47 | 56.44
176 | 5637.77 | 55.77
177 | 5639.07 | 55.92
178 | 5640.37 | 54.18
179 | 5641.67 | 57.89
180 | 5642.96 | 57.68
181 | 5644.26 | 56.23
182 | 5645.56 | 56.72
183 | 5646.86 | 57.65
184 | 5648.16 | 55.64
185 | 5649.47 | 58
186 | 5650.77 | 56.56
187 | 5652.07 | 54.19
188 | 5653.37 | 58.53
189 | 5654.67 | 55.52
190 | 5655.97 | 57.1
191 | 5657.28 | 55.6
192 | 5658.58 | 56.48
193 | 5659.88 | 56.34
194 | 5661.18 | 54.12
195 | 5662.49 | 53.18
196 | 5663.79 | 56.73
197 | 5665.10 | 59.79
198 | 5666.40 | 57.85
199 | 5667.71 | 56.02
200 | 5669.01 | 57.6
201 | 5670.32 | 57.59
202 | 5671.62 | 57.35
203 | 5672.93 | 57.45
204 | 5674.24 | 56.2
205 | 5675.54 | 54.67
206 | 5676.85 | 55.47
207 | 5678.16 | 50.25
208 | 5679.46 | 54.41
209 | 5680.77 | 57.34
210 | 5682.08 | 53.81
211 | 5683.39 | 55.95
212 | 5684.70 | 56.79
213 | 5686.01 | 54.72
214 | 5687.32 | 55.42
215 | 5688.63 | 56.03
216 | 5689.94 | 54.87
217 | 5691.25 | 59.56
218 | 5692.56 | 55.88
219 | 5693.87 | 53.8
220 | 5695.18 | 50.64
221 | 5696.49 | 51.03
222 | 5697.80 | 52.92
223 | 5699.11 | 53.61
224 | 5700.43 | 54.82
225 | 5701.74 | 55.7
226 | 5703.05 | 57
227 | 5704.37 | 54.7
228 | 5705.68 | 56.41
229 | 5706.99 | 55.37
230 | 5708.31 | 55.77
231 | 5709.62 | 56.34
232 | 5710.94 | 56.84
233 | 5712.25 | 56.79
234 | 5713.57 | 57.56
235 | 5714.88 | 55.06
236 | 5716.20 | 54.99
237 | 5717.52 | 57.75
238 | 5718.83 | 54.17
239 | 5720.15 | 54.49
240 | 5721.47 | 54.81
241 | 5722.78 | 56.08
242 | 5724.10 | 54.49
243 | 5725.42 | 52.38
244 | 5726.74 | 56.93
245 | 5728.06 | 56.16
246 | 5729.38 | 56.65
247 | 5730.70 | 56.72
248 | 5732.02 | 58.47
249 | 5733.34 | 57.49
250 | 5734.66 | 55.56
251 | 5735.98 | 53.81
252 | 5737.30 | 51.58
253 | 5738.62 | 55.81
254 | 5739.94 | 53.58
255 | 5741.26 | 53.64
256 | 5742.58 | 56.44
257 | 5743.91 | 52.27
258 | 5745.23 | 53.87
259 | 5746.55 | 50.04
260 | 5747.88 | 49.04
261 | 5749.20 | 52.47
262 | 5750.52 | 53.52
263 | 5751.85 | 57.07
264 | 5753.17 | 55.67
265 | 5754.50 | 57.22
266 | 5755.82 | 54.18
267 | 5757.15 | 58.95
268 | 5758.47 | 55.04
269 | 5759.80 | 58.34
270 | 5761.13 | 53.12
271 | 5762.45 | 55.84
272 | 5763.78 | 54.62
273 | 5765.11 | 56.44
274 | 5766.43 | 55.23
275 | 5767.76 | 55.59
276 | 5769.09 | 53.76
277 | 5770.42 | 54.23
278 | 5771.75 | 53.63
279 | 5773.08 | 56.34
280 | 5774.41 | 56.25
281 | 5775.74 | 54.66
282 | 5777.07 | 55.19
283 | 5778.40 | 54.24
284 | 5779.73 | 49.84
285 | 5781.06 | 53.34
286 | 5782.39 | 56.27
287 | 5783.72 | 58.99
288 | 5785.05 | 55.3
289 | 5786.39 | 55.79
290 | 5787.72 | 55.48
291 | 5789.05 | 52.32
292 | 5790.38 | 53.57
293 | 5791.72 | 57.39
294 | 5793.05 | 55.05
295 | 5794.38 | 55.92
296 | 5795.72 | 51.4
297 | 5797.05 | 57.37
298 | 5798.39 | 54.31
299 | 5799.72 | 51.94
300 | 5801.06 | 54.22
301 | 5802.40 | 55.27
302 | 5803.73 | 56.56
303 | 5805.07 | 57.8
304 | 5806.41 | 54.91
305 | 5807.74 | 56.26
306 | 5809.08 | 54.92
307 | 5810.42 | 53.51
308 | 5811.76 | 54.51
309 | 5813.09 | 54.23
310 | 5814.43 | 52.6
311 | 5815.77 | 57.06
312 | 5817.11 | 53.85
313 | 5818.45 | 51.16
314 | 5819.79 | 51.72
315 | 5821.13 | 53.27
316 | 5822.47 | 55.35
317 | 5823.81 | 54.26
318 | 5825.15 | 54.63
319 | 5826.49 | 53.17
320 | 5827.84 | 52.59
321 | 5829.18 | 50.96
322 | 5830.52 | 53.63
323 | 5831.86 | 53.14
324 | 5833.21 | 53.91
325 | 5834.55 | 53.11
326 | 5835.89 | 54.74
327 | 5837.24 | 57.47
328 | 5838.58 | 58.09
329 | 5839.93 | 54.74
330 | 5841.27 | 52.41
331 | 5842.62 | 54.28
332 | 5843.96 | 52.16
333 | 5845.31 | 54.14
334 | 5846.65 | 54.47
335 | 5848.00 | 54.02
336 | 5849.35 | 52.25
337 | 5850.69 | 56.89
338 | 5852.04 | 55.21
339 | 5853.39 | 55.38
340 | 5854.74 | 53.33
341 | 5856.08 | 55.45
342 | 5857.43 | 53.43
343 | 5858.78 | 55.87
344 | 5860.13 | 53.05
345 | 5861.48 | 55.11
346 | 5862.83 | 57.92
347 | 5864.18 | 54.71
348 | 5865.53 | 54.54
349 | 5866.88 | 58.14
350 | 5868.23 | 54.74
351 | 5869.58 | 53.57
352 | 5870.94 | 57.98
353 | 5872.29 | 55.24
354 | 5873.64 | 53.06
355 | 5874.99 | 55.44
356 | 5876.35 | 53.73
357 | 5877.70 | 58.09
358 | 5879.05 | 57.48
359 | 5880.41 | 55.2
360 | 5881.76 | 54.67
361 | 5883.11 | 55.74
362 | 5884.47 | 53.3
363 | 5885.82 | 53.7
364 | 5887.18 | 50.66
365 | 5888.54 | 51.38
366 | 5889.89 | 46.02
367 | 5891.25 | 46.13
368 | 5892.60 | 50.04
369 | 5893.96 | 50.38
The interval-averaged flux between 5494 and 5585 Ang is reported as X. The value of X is 57.7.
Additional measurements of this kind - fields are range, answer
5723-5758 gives 54.8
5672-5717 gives 55.3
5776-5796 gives 54.7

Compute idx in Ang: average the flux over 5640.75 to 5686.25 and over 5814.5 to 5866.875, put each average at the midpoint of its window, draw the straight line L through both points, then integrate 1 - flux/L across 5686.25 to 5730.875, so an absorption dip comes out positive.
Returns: 0.3 Ang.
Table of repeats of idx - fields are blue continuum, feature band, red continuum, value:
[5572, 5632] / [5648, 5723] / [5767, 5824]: 0.16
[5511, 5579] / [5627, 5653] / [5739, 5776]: 0.21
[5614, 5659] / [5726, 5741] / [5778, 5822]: -0.16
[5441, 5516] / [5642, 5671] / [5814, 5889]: -0.21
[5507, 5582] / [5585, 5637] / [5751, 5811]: 1.03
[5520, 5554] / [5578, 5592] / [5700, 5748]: -0.44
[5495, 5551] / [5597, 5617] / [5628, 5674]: 0.23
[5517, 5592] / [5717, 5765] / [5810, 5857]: 0.35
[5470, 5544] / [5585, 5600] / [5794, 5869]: -0.08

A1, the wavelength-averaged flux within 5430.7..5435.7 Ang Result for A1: 58.2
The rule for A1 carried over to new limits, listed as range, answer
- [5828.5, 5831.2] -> 52.4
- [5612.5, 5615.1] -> 57.1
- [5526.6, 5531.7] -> 59.4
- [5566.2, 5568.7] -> 58.2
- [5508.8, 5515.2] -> 56.4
